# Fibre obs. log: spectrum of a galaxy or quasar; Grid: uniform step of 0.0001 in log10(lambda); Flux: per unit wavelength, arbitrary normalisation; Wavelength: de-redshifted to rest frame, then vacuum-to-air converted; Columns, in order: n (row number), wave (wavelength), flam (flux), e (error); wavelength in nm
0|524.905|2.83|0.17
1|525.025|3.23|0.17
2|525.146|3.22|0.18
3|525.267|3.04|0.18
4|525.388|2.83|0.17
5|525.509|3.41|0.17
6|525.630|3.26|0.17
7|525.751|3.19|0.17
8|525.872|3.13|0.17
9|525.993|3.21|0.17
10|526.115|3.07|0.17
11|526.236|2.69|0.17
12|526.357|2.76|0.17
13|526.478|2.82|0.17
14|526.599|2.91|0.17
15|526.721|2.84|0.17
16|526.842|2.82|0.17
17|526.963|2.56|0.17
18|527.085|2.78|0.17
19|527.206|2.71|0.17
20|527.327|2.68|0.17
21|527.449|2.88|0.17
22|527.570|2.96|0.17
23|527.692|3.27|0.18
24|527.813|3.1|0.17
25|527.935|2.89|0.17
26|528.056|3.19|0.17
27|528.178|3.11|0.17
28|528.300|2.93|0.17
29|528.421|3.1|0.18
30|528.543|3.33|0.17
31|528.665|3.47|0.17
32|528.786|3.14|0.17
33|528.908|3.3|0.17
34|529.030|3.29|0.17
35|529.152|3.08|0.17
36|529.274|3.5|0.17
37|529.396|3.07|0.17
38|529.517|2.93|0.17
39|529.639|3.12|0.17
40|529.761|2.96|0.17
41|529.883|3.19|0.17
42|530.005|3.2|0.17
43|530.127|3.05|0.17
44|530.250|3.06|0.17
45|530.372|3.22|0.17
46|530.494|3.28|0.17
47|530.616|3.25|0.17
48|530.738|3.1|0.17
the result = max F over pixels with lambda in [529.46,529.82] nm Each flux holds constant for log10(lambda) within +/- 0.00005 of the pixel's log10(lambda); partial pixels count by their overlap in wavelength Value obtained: 3.12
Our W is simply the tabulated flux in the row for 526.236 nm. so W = 2.69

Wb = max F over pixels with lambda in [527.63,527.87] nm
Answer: 3.27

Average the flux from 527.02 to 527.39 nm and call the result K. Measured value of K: 2.72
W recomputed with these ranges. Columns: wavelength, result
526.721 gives 2.84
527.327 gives 2.68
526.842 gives 2.82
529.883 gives 3.19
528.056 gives 3.19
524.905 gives 2.83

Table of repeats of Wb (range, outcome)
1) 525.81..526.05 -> 3.21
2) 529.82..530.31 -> 3.2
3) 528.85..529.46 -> 3.5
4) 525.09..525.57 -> 3.41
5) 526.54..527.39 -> 2.91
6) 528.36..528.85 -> 3.47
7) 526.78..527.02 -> 2.82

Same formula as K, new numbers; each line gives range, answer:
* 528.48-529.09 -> 3.3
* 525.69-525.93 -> 3.16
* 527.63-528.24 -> 3.11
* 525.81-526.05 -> 3.17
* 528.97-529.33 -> 3.28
